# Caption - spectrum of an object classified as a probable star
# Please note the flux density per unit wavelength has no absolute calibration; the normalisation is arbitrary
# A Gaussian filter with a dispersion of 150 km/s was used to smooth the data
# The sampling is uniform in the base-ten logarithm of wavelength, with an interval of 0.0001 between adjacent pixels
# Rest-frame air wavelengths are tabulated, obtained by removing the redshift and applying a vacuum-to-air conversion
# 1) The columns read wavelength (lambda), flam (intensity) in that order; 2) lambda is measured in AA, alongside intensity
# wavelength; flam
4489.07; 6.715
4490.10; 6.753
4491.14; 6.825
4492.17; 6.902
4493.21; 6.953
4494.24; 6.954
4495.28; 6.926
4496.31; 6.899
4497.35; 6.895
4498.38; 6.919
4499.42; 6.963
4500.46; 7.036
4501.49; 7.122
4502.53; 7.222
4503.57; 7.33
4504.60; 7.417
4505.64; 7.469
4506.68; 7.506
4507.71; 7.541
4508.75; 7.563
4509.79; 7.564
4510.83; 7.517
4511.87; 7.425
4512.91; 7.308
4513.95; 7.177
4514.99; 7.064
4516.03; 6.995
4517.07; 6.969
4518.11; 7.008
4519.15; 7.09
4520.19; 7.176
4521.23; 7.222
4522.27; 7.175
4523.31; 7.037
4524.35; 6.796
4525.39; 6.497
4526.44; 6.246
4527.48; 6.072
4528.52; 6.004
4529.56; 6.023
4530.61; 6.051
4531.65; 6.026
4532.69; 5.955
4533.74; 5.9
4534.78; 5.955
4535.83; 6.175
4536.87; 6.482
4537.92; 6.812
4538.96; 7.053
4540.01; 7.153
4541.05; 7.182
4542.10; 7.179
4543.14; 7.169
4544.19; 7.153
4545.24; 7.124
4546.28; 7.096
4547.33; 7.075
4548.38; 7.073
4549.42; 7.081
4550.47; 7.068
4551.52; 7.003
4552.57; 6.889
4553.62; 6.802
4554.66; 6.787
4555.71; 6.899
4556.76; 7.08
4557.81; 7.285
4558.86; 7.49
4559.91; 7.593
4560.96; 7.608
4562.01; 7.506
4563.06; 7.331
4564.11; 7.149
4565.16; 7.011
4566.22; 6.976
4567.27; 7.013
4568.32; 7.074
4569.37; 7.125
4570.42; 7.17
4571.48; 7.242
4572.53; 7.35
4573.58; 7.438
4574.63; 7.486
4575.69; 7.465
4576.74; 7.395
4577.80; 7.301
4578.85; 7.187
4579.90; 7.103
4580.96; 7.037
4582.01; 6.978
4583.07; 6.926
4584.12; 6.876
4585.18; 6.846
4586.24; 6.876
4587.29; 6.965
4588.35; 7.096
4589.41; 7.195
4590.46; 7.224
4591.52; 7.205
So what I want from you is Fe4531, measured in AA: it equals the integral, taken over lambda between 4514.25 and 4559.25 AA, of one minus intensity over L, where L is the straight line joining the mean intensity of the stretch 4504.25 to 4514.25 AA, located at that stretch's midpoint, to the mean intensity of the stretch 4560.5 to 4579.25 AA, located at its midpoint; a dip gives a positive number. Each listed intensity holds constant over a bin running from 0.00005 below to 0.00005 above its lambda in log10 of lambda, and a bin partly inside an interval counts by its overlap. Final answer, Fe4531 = 3.5 AA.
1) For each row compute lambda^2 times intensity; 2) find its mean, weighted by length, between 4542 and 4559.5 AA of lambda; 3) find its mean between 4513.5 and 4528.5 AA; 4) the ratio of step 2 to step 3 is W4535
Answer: 1.04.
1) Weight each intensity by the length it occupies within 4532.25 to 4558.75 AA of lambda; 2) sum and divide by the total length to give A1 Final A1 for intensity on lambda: 6.87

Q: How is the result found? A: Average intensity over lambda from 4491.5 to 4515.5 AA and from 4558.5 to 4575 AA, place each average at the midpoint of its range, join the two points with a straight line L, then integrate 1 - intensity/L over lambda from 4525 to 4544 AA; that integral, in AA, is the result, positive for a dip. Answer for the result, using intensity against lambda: 2.1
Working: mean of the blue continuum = 7.2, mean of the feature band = 6.45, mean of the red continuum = 7.28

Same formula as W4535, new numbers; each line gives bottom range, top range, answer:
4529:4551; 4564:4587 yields 1.08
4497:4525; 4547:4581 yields 1.02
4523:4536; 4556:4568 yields 1.19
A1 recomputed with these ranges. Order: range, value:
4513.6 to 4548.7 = 6.74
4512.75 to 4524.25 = 7.1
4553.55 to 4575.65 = 7.22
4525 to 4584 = 6.94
